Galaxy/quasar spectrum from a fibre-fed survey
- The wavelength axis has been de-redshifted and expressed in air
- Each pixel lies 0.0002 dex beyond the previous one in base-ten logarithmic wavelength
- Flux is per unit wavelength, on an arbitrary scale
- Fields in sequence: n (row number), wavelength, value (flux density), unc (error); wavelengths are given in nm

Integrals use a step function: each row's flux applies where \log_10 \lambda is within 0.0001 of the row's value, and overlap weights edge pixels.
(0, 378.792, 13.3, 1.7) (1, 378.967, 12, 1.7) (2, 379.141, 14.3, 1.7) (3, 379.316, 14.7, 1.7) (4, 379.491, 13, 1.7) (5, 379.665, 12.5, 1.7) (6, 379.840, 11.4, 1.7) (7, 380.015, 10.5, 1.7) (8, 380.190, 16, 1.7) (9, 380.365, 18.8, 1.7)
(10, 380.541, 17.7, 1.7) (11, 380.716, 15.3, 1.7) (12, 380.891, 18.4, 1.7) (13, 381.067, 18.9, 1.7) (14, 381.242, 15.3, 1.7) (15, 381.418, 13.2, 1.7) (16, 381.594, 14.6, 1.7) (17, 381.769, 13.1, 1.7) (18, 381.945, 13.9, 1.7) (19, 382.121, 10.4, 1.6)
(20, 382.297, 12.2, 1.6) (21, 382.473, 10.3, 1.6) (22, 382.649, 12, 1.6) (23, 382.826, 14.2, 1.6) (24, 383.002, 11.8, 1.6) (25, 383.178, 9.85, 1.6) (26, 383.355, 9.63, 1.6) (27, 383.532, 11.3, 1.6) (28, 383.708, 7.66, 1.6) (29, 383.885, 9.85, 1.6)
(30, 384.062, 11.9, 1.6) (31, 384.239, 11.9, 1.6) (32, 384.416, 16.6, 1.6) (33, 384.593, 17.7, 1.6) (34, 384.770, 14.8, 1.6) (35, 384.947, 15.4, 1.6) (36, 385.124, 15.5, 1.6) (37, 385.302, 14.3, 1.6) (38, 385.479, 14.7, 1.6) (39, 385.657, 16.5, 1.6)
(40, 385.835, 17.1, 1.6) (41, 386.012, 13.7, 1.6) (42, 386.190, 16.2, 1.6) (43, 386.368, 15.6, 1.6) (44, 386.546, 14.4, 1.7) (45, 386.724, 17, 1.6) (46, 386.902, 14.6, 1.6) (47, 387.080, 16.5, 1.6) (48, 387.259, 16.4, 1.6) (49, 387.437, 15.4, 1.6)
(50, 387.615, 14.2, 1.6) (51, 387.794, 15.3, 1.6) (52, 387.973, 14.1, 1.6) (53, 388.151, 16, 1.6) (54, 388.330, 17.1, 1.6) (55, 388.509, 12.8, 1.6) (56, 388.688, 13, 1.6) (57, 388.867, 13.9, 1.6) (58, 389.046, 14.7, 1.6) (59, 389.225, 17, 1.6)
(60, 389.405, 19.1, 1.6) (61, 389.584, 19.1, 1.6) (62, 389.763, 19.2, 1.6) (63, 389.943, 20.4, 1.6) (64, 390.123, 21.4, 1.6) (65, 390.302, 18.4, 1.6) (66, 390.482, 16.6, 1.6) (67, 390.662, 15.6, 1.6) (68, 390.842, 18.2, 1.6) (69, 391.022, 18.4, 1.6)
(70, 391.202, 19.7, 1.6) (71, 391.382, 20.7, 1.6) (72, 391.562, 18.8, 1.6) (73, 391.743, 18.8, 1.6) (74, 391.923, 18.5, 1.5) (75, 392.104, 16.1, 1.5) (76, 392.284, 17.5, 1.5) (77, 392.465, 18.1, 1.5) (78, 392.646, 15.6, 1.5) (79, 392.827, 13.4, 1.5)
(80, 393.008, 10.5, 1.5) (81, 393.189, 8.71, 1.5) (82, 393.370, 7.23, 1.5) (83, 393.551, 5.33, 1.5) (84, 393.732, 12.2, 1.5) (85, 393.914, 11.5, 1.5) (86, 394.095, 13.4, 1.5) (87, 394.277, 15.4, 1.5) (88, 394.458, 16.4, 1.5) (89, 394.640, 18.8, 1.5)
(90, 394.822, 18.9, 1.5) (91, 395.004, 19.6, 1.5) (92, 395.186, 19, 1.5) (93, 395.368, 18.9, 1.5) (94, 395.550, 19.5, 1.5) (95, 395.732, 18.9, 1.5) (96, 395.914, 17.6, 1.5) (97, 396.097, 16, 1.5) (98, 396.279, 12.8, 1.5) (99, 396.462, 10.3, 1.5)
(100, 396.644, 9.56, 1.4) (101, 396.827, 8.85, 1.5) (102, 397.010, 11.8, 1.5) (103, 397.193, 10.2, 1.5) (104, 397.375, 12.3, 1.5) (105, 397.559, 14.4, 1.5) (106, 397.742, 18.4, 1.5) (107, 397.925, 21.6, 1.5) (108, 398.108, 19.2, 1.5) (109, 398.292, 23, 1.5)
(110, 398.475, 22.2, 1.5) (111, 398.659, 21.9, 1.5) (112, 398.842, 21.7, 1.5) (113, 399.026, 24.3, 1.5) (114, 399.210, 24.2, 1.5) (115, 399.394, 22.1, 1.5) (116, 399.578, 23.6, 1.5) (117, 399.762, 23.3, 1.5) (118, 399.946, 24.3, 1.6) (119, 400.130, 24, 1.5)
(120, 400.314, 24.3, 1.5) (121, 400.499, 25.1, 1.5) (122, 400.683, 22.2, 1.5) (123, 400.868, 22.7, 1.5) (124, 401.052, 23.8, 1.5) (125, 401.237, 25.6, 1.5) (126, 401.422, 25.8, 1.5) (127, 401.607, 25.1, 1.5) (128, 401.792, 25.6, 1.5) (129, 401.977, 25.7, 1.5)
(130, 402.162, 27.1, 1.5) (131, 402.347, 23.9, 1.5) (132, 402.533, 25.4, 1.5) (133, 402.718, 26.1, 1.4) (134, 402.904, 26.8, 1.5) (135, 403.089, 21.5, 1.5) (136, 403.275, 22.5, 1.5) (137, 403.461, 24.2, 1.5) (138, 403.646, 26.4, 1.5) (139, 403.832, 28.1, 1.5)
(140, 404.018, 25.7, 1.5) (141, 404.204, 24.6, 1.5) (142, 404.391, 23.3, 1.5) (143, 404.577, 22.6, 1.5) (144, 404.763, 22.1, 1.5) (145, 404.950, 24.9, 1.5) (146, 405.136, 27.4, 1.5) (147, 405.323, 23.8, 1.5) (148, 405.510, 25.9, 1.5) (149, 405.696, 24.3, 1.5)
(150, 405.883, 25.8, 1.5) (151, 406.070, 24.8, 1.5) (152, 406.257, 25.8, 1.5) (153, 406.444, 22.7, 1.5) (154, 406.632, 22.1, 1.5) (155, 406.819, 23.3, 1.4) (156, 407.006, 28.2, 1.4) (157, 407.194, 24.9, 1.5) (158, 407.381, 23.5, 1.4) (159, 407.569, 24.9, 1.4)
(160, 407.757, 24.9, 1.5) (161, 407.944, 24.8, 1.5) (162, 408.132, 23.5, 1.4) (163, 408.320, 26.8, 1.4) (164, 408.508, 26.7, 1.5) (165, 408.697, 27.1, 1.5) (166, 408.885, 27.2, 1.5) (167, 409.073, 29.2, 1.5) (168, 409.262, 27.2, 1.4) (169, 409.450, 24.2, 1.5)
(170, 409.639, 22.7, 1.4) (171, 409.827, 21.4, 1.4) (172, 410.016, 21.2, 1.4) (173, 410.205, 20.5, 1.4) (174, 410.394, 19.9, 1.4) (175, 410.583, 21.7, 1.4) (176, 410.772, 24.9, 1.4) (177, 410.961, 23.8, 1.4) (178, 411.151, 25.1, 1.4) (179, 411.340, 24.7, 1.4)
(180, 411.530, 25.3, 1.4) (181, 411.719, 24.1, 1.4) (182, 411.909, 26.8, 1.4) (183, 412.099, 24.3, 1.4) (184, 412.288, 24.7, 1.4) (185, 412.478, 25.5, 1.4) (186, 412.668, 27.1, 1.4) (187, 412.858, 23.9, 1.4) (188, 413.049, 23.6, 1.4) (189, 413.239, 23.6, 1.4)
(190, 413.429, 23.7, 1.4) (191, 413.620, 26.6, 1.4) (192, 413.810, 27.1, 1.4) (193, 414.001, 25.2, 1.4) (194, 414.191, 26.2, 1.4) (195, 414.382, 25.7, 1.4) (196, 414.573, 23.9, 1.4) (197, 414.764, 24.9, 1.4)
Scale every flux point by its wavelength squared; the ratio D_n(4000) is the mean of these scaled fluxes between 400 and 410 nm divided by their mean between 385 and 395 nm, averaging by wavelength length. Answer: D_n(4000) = 1.70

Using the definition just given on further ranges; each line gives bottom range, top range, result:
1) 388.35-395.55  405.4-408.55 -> 1.65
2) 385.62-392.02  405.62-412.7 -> 1.62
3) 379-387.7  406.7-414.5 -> 2.01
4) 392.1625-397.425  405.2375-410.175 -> 1.88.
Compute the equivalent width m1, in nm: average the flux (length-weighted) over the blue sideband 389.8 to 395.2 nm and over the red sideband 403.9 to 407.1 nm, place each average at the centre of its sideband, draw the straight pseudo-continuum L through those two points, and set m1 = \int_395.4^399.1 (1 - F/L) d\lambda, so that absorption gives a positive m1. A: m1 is 0.49 nm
